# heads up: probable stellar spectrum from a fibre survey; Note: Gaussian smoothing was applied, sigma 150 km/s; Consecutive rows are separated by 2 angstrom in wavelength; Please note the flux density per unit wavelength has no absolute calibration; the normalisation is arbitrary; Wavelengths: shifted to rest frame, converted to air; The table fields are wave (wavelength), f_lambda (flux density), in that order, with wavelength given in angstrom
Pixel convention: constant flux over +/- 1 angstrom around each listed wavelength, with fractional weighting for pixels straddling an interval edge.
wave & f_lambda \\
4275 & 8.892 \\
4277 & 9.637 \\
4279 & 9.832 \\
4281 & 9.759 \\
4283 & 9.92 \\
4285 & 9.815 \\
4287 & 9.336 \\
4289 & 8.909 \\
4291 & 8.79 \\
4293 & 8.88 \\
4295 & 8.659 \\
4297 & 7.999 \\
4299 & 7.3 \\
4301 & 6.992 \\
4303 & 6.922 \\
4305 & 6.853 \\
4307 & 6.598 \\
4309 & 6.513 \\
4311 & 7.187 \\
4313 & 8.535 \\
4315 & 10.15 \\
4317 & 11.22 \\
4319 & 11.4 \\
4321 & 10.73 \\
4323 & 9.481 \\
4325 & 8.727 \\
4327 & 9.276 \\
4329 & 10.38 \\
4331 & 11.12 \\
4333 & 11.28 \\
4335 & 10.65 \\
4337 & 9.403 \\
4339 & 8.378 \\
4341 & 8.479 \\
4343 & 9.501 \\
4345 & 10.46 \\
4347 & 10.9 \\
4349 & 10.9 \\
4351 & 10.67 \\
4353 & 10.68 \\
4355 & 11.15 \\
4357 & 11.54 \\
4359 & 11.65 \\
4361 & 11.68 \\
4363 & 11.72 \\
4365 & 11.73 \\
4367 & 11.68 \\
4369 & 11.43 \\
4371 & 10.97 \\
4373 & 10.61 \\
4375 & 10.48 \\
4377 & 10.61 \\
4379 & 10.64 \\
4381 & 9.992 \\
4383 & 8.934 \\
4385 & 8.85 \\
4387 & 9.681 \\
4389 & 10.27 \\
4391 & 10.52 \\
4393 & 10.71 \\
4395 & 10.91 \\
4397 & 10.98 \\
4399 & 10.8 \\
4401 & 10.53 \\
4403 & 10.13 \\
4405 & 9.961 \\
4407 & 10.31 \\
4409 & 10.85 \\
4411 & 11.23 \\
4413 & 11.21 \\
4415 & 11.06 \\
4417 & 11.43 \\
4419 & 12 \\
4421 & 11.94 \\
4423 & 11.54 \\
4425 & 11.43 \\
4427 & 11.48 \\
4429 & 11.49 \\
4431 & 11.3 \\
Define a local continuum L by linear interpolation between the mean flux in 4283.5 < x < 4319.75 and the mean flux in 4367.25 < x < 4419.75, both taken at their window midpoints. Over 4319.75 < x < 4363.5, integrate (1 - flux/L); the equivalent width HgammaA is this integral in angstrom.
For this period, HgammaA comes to -4.7 angstrom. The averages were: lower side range 8.45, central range 10.4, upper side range 10.6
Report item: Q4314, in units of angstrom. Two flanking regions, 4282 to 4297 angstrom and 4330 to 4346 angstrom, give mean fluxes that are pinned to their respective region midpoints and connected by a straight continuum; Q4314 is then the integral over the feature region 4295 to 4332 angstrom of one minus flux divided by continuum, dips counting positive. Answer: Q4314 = 3.0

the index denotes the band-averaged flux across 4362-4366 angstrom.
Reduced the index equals 11.7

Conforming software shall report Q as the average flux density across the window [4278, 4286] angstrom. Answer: 9.83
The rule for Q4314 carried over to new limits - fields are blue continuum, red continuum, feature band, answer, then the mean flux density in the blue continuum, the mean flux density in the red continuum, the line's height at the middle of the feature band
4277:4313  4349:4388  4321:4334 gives -1.0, 8.3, 10.8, 9.39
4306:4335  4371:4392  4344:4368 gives -3.3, 9.51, 10.1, 9.86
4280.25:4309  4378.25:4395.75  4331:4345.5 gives -1.1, 8.26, 10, 9.1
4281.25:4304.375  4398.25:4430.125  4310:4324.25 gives -1.2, 8.52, 11.1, 9.03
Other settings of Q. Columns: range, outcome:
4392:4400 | 10.8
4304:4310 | 6.65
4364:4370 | 11.6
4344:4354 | 10.7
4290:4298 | 8.58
